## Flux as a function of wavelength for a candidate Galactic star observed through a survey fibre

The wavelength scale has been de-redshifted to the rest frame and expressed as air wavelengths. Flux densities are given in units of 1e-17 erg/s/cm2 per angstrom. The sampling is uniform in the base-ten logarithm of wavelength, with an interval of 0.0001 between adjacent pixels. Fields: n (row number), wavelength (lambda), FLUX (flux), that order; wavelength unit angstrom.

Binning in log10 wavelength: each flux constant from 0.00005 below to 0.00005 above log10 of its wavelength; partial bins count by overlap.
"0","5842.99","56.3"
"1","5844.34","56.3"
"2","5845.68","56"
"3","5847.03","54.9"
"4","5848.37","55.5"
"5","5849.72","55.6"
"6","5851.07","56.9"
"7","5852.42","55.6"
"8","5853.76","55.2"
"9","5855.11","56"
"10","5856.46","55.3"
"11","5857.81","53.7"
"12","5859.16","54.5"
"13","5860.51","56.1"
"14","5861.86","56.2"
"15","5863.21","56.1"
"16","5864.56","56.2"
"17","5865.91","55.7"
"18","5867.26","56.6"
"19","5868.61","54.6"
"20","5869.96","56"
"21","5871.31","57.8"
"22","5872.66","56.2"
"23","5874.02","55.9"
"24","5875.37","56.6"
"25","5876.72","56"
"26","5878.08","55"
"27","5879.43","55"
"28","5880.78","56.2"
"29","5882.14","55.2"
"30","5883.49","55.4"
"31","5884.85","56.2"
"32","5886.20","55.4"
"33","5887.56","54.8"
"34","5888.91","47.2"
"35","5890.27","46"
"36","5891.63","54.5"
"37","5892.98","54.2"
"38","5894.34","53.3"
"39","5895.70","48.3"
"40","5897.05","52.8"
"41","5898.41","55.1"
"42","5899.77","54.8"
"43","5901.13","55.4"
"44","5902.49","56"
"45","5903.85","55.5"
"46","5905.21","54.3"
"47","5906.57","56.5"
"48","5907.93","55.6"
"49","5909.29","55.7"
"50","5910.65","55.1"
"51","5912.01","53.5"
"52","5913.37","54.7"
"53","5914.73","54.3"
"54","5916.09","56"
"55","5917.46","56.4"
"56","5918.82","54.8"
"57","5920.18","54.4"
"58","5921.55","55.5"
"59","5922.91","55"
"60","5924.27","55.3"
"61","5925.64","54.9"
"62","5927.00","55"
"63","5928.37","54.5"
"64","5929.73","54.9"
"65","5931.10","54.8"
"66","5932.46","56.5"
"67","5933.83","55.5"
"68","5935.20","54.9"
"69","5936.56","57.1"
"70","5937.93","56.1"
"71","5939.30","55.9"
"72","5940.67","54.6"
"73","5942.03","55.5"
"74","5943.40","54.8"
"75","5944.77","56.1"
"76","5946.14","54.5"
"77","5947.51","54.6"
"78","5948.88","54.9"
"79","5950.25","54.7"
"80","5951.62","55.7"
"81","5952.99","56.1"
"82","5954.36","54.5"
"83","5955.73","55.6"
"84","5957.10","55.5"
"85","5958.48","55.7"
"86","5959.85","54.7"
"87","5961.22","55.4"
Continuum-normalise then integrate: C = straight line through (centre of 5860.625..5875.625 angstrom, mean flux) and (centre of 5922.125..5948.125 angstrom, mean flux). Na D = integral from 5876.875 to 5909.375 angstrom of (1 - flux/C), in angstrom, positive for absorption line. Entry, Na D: 1.0 angstrom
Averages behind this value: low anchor 56.2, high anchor 55.3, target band 54.1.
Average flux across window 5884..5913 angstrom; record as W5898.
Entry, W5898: 53.8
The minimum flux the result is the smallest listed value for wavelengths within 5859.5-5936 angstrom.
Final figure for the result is 46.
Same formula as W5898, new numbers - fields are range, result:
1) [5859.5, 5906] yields 54.7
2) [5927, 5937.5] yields 55.4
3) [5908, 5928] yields 55.1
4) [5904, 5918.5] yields 55.2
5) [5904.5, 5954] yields 55.2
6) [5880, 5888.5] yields 55.3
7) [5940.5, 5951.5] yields 55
